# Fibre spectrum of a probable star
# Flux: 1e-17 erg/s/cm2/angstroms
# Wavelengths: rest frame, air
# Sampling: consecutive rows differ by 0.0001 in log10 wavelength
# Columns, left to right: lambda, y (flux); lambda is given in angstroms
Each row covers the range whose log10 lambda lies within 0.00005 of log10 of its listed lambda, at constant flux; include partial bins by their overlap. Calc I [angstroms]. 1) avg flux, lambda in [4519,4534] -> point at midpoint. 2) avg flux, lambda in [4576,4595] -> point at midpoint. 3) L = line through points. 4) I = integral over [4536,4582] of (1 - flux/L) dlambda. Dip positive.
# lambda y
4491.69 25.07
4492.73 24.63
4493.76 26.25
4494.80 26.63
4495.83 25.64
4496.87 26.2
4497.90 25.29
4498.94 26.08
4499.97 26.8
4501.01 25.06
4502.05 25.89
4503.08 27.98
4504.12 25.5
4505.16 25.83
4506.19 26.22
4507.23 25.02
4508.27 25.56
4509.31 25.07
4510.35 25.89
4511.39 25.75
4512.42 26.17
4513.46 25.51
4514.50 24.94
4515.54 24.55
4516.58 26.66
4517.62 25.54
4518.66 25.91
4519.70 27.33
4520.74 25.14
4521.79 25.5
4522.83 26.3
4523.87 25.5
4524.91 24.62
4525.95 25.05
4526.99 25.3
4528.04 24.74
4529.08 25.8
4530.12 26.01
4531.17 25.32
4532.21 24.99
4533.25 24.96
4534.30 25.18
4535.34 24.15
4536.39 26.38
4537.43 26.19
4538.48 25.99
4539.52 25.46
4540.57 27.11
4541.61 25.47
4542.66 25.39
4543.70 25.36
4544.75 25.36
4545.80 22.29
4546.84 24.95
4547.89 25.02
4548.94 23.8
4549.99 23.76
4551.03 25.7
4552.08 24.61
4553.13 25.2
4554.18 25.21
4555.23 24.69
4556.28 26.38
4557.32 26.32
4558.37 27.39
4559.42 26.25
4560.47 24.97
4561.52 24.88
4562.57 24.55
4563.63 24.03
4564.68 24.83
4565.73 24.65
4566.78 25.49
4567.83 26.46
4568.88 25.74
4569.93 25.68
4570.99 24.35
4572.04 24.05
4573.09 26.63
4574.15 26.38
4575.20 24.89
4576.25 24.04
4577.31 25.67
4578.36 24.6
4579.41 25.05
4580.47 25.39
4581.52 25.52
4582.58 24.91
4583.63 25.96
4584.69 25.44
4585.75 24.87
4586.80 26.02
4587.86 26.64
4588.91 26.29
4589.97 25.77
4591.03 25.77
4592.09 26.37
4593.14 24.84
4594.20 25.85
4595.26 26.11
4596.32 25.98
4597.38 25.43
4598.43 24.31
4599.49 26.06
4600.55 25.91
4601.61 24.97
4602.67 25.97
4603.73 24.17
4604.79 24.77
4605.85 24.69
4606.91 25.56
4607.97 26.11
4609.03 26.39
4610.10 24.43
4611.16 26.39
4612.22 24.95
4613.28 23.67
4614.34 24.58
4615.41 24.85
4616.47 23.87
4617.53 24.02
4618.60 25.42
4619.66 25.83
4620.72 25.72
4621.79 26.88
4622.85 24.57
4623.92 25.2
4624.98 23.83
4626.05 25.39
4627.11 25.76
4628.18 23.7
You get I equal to 0.4 angstroms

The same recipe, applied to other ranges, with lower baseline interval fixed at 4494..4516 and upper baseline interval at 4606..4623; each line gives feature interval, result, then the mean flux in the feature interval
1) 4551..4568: 0.1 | 25.4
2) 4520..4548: 0.3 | 25.3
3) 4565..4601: -0.2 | 25.5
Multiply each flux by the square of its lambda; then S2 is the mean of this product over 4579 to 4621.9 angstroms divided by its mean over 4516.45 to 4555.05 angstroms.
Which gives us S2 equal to 1.0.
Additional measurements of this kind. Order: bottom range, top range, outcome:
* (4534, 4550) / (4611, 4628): 1.03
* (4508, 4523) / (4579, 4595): 1.03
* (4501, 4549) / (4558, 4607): 1.02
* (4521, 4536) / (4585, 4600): 1.05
